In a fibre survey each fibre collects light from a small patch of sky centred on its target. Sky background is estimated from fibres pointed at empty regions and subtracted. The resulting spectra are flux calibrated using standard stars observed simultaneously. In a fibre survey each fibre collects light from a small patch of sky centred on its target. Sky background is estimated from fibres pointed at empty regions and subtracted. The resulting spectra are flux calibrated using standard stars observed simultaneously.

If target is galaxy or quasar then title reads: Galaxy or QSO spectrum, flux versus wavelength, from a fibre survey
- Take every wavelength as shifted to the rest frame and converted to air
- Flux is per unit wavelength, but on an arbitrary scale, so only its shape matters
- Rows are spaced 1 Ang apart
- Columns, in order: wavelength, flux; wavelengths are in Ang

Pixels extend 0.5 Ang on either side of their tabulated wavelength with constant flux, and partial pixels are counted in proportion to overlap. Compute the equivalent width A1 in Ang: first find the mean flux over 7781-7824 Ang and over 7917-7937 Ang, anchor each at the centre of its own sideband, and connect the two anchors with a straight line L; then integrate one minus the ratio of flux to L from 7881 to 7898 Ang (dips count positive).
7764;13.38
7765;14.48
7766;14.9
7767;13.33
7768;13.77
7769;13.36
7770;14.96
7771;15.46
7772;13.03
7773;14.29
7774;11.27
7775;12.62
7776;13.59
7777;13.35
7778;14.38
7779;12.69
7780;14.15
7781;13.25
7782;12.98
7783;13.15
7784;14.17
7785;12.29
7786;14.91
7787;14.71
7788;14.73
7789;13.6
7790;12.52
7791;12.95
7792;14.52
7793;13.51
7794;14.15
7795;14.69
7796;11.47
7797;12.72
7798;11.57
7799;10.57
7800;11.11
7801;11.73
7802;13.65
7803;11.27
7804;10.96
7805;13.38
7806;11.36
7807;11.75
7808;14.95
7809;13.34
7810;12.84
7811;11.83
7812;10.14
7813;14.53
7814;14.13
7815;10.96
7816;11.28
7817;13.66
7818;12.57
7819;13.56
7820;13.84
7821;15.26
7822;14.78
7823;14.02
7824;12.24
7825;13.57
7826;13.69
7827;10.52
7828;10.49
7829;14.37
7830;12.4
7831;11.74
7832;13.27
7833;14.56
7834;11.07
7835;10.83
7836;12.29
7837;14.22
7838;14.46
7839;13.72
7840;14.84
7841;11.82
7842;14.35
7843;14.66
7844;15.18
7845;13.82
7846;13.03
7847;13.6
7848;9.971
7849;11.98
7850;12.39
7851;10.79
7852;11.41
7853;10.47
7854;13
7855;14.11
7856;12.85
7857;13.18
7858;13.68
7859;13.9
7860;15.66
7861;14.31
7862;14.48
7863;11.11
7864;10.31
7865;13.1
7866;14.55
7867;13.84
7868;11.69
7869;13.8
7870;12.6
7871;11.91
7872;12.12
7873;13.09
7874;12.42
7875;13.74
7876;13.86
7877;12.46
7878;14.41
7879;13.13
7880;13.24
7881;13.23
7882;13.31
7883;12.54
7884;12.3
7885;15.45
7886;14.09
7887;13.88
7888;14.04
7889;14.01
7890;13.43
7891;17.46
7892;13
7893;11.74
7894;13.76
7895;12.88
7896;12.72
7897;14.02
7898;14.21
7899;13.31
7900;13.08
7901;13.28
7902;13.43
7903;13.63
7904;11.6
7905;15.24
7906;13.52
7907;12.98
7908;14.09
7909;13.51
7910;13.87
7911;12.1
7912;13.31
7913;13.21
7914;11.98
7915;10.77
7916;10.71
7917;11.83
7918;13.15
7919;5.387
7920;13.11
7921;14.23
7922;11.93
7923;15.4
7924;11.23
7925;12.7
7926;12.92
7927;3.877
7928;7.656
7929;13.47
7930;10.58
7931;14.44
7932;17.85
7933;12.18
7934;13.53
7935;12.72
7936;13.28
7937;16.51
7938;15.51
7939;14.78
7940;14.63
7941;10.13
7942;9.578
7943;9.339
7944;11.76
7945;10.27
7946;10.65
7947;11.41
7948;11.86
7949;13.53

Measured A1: -1.7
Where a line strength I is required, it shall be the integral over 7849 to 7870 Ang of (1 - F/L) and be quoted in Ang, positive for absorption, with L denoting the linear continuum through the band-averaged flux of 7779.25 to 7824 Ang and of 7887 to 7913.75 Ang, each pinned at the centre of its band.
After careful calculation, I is 0.6 Ang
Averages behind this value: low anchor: 13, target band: 12.9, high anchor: 13.5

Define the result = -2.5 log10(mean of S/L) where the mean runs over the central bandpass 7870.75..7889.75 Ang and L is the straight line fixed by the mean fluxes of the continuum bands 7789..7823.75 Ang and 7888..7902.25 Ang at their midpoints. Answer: 0.01 mag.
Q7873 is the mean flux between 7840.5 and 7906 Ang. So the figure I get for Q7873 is 13.2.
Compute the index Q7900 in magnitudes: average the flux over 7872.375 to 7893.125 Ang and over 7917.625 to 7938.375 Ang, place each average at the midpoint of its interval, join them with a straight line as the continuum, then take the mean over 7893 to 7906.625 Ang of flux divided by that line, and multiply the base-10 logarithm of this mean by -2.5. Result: -0.02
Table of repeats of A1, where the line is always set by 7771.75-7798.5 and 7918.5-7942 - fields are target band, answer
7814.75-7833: 0.2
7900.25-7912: -0.7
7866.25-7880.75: -0.3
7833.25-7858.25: 0.2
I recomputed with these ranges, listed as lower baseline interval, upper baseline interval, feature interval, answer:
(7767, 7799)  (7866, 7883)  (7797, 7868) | 2.3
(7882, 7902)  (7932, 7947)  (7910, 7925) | 1.1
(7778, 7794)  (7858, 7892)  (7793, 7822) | 2.0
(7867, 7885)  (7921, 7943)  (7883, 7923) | -0.9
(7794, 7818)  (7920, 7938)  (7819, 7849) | -1.7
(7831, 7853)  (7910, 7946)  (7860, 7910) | -3.4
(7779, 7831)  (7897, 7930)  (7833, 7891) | -2.5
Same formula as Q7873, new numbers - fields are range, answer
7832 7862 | 13.1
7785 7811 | 12.9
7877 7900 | 13.6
